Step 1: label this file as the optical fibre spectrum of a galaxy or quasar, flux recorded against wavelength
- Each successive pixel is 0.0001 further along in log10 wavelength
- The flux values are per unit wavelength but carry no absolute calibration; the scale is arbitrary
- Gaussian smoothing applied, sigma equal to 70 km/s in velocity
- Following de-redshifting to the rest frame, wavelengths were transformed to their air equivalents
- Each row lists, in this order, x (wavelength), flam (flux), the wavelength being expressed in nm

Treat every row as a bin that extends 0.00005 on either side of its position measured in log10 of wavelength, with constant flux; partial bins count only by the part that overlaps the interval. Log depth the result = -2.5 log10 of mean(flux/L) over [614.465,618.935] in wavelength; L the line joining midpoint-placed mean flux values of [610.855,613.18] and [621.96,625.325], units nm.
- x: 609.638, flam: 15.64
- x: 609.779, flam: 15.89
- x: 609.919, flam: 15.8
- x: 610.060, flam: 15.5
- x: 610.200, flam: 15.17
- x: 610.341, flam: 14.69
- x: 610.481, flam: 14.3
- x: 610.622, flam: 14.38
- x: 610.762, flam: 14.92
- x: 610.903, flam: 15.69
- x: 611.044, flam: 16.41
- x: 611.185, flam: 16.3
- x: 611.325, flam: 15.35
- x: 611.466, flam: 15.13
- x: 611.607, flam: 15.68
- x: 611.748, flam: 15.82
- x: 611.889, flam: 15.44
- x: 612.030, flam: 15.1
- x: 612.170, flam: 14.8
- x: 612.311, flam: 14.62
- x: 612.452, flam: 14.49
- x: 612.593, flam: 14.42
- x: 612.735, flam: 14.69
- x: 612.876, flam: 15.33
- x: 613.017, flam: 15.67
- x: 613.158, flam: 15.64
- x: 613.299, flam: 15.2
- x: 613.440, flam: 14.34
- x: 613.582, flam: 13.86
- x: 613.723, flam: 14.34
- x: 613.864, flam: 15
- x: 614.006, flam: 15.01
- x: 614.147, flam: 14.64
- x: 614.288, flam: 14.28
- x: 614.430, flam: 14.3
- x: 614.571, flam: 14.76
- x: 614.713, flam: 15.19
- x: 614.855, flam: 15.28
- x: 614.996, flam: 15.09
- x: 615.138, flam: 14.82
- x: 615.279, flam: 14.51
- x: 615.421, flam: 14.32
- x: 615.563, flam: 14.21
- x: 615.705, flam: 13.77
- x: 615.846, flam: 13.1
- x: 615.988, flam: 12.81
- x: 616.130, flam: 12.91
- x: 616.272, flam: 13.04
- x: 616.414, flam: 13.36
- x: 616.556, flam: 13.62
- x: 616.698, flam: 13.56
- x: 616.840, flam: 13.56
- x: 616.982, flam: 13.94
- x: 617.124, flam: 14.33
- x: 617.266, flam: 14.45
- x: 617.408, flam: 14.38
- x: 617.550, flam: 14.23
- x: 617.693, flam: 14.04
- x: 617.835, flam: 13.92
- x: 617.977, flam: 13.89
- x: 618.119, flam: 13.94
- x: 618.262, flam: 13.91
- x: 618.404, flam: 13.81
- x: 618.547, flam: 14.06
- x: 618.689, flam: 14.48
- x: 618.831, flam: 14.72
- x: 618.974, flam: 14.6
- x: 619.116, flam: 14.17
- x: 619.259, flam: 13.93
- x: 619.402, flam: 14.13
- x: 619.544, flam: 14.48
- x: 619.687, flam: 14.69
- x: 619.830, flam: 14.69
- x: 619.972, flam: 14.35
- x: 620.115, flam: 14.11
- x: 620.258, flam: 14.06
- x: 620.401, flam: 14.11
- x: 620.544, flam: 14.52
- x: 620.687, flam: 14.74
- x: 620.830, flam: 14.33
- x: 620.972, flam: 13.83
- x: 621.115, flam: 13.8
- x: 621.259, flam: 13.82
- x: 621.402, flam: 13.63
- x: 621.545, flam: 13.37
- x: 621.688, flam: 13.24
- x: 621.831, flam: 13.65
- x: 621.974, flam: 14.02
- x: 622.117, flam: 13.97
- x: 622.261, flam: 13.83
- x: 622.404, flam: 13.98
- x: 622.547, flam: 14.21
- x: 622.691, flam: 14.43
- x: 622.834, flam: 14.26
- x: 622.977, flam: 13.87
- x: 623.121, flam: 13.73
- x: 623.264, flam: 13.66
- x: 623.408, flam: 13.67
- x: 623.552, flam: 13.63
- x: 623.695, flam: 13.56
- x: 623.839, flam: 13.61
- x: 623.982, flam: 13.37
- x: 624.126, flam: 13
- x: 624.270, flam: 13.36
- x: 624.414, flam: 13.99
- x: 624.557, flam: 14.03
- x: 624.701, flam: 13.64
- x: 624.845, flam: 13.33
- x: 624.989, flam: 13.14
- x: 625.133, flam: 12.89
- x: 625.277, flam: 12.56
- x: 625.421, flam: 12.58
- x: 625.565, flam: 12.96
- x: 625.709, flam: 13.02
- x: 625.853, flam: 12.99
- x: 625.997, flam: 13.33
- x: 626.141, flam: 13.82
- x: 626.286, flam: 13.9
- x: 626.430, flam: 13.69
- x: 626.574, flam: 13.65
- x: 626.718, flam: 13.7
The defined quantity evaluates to 0.04 mag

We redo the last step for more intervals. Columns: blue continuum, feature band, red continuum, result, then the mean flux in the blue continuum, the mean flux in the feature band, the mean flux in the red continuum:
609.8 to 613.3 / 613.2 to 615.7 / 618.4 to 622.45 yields 0.017 mag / 15.2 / 14.6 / 14.1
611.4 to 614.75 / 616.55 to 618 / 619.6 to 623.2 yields 0.035 mag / 14.9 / 14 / 14.1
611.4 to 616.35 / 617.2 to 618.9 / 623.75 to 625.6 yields -0.005 mag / 14.6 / 14.2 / 13.3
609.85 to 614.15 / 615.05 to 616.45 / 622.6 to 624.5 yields 0.072 mag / 15.1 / 13.7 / 13.7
